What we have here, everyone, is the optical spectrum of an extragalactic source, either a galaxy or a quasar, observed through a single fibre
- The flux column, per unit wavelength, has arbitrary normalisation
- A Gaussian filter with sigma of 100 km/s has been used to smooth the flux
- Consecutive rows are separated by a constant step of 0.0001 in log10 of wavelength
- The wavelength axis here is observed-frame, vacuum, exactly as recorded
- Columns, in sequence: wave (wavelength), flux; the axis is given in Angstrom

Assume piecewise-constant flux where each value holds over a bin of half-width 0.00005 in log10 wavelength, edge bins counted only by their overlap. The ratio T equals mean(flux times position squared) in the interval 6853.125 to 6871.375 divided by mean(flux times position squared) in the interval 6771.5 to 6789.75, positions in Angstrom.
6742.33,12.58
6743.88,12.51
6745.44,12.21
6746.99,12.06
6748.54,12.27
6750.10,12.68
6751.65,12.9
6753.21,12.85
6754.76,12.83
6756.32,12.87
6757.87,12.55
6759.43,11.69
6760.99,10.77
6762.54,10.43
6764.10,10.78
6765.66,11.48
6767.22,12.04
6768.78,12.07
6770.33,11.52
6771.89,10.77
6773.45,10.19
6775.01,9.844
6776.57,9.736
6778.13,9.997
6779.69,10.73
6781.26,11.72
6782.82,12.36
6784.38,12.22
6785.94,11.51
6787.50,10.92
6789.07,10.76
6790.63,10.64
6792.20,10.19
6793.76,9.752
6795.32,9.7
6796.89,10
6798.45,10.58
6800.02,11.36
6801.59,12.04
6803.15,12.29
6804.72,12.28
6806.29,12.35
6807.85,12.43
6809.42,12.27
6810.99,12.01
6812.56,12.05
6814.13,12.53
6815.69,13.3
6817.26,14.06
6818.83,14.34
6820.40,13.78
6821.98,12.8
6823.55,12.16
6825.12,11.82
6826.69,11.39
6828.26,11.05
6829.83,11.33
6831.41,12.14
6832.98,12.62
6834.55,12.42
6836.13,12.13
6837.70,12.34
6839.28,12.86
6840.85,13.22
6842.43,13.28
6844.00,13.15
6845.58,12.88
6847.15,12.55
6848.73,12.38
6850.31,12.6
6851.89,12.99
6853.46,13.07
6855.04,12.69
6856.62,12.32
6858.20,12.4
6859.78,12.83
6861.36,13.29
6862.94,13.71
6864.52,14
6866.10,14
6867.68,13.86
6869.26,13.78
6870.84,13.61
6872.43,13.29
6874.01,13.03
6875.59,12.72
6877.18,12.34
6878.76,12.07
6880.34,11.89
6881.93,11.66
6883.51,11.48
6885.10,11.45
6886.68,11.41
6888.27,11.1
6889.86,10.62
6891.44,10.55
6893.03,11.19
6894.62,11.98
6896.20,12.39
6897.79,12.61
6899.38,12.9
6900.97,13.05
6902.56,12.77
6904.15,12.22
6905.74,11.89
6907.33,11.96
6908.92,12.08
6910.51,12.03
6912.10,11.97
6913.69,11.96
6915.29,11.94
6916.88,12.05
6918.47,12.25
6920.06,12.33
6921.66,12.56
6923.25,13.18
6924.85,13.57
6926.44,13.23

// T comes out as 1.3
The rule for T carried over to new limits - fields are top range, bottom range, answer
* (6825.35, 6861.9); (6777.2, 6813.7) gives 1.12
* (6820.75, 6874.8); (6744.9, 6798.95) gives 1.16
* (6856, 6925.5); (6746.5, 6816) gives 1.11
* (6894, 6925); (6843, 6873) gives 0.96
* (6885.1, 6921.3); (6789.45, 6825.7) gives 1.03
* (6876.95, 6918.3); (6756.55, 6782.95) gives 1.11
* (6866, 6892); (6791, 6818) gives 1.07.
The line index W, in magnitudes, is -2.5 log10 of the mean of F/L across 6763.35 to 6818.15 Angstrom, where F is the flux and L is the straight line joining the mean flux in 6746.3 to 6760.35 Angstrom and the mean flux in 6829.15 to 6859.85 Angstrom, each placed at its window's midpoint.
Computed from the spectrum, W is 0.105 mag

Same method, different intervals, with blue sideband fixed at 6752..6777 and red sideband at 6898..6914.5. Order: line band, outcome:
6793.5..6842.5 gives -0.04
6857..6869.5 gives -0.12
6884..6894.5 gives 0.10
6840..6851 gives -0.08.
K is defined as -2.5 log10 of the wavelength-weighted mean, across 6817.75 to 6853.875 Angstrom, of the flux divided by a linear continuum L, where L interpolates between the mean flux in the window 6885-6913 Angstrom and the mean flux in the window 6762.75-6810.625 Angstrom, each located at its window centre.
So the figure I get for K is -0.10 mag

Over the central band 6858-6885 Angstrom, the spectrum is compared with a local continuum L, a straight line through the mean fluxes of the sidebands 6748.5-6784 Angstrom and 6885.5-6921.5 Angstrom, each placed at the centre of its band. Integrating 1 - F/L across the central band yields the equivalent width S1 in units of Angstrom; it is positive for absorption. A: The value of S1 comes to -2.4 Angstrom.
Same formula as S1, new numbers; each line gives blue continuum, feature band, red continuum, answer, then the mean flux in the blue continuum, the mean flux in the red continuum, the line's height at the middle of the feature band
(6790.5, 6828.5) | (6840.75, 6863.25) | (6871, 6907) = -1.6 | 11.9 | 12.1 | 12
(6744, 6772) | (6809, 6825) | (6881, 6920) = -1.3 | 12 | 11.9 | 11.9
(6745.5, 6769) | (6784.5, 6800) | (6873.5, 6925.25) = 1.9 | 12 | 12.1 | 12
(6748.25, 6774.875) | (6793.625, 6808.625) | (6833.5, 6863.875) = 1.1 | 11.7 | 12.8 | 12.2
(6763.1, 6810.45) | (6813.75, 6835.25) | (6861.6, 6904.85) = -1.7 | 11.2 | 12.4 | 11.7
